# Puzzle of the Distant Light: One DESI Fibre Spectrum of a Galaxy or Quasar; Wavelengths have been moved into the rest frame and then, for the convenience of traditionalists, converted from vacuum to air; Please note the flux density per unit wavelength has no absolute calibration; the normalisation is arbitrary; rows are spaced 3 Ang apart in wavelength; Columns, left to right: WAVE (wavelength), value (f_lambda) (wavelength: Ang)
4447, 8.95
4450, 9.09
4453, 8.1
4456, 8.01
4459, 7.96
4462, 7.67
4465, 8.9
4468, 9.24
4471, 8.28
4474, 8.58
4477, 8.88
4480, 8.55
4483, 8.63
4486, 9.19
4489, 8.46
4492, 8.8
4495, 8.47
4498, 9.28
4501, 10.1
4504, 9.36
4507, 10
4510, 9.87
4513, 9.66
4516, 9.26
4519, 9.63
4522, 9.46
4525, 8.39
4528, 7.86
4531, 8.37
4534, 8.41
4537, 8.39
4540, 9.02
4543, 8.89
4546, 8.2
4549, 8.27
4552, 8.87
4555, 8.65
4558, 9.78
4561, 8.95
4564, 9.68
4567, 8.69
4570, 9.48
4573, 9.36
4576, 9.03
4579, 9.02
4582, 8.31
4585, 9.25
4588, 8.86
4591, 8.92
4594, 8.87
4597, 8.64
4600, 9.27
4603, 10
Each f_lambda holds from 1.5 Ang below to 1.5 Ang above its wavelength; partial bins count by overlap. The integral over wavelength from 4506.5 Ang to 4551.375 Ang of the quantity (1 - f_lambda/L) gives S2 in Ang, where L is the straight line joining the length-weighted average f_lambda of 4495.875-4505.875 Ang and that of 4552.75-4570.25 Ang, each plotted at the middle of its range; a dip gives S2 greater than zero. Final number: 2.3 Ang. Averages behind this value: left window 9.53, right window 9.17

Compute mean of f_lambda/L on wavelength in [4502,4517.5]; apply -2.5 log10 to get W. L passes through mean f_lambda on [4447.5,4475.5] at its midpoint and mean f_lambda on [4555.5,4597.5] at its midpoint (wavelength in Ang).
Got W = -0.11 mag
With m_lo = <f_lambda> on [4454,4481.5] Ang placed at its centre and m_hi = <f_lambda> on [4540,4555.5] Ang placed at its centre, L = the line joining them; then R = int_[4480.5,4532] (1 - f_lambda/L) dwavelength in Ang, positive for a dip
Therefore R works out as -3.5 Ang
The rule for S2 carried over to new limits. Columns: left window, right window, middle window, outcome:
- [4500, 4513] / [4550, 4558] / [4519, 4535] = 1.4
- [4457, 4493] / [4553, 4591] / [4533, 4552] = 0.8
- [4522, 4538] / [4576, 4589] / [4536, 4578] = -1.5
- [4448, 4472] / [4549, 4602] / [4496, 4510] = -1.6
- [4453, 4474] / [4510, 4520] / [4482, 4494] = 0.2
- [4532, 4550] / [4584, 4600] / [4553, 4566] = -0.8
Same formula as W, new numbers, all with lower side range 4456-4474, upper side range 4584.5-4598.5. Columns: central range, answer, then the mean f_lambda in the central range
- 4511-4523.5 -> -0.11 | 9.52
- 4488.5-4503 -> -0.07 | 9.07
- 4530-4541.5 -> 0.01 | 8.56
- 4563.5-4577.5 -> -0.05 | 9.22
